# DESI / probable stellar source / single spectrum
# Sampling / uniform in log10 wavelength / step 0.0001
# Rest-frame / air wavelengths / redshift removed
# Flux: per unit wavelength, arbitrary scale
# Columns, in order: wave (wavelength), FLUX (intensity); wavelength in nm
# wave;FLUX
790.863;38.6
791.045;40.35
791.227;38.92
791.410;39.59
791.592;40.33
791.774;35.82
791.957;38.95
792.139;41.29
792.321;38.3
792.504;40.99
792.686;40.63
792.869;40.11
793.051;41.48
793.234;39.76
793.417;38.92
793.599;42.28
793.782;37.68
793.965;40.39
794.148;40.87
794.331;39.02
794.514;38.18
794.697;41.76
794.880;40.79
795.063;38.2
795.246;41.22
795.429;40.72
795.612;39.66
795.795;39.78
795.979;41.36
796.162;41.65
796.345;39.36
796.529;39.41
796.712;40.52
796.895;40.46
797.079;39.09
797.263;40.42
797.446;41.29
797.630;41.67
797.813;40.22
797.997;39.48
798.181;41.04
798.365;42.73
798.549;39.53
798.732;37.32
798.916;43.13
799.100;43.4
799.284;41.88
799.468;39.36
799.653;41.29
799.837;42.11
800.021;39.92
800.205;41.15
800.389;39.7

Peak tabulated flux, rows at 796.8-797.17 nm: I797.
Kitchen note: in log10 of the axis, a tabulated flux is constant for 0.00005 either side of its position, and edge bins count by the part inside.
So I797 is 40.46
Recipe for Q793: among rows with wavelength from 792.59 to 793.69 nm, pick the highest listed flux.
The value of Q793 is 42.28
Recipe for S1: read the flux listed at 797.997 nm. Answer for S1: 39.48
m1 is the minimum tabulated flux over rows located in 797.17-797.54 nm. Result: 40.42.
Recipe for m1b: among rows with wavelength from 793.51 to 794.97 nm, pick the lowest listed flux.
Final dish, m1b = 37.68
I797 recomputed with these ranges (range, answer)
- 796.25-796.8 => 40.52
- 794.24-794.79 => 41.76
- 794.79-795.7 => 41.22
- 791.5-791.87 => 40.33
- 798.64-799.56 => 43.4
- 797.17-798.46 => 42.73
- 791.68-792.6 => 41.29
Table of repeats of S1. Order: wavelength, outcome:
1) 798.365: 42.73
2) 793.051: 41.48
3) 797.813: 40.22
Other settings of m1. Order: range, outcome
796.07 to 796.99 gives 39.36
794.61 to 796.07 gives 38.2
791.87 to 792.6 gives 38.3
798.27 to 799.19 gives 37.32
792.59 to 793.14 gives 40.11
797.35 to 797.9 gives 40.22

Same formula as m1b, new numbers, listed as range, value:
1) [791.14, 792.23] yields 35.82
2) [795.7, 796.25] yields 39.78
